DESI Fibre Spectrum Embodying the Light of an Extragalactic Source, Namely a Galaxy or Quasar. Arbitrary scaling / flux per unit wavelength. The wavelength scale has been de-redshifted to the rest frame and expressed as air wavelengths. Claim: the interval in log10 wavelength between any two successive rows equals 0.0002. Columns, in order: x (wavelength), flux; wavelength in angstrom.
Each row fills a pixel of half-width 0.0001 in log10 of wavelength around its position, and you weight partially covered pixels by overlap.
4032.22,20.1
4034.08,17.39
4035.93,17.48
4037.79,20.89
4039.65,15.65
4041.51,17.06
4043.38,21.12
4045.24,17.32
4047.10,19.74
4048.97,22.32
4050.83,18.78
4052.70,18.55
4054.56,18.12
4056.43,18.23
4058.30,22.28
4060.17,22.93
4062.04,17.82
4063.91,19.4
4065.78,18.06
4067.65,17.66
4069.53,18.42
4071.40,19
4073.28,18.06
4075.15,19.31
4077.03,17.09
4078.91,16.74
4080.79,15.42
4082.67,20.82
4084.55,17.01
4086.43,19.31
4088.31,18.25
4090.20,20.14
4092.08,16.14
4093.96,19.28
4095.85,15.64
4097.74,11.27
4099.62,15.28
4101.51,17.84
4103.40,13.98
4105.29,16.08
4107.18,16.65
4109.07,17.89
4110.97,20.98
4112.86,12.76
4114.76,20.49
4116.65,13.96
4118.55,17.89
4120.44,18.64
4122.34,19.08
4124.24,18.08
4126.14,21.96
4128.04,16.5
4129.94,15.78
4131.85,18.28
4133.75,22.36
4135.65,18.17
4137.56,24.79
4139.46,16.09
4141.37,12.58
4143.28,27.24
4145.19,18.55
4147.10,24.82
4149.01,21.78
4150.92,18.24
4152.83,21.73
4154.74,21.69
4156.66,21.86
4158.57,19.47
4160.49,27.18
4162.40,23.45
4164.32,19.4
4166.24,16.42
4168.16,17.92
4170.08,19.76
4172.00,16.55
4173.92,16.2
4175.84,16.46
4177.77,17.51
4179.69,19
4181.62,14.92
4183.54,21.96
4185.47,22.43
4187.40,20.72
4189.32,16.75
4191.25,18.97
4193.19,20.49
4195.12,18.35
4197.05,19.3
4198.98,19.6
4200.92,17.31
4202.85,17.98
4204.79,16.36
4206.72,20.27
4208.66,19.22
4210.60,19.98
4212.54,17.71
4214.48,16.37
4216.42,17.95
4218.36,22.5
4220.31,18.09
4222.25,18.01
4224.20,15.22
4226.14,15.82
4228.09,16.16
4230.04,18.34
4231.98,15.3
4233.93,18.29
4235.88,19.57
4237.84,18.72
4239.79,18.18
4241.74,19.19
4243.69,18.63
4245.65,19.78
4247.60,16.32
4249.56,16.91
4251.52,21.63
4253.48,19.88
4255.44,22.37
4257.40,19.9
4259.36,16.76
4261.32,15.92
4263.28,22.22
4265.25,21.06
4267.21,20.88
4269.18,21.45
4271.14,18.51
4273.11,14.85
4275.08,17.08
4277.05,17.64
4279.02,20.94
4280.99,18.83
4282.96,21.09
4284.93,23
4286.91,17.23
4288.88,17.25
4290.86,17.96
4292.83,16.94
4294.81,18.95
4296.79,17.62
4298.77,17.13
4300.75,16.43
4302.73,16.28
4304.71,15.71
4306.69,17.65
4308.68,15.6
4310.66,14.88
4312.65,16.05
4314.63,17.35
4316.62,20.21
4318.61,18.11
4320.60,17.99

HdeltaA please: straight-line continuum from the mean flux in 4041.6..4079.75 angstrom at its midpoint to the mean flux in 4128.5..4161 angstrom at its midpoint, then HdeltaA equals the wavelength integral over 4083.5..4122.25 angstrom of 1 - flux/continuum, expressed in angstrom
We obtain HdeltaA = 5.32 angstrom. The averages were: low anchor 19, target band 17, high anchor 20.5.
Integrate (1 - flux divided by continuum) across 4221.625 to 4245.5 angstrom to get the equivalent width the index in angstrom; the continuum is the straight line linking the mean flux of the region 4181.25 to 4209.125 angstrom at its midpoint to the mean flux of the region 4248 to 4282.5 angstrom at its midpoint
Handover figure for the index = 1.8 angstrom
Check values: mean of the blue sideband 19.1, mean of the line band 17.7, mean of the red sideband 19.2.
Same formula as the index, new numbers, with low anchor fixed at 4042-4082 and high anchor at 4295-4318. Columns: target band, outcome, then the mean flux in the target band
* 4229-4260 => -2.41 angstrom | 18.8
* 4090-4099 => 1.19 angstrom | 16.2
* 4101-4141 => 0.97 angstrom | 17.9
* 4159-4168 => -1.55 angstrom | 21.1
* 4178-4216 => -2.14 angstrom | 18.8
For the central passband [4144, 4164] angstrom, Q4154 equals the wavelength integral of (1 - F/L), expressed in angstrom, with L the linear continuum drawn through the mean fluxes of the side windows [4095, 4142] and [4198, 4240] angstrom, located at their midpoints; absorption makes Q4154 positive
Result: -4.8 angstrom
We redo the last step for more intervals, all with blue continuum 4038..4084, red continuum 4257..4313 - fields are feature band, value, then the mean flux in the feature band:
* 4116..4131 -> 0.6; 17.8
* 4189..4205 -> -0.1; 18.5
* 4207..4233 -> 0.7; 17.8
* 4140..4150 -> -1.2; 20.8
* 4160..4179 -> -0.4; 18.9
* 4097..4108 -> 2.0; 15.2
